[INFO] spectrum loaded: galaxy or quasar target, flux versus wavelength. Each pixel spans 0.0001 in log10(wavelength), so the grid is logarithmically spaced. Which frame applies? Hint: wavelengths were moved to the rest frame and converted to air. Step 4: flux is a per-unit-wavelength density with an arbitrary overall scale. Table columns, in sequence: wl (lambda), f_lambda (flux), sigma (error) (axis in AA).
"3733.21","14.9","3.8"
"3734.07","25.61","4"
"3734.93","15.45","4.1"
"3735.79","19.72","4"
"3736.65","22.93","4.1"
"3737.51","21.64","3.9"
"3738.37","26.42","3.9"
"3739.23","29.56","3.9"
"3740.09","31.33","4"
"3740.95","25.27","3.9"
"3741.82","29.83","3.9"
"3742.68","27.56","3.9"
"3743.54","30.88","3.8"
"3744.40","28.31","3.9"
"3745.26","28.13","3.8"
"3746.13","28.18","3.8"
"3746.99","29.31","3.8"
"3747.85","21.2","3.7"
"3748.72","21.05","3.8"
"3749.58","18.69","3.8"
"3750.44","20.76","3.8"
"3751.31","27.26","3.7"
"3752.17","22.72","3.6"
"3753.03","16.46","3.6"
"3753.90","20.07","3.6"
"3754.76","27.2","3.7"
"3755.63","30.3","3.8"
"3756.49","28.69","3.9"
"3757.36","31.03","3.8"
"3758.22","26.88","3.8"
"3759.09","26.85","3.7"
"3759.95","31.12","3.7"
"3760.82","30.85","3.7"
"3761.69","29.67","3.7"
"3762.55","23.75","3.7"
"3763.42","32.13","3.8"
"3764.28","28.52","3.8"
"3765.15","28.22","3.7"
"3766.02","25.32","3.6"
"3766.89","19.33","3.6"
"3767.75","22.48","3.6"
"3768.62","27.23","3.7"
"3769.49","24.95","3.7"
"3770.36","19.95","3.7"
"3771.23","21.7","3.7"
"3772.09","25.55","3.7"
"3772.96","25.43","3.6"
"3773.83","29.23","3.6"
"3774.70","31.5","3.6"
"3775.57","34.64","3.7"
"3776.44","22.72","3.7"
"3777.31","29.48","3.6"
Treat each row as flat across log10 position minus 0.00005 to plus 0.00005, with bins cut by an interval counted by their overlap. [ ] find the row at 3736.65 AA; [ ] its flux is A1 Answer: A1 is 22.93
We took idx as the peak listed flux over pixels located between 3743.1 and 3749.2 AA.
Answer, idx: 30.88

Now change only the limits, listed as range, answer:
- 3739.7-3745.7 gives 31.33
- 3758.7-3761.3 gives 31.12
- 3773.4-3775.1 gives 31.5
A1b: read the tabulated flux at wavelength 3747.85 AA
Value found 21.2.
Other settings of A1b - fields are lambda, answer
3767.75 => 22.48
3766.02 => 25.32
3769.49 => 24.95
